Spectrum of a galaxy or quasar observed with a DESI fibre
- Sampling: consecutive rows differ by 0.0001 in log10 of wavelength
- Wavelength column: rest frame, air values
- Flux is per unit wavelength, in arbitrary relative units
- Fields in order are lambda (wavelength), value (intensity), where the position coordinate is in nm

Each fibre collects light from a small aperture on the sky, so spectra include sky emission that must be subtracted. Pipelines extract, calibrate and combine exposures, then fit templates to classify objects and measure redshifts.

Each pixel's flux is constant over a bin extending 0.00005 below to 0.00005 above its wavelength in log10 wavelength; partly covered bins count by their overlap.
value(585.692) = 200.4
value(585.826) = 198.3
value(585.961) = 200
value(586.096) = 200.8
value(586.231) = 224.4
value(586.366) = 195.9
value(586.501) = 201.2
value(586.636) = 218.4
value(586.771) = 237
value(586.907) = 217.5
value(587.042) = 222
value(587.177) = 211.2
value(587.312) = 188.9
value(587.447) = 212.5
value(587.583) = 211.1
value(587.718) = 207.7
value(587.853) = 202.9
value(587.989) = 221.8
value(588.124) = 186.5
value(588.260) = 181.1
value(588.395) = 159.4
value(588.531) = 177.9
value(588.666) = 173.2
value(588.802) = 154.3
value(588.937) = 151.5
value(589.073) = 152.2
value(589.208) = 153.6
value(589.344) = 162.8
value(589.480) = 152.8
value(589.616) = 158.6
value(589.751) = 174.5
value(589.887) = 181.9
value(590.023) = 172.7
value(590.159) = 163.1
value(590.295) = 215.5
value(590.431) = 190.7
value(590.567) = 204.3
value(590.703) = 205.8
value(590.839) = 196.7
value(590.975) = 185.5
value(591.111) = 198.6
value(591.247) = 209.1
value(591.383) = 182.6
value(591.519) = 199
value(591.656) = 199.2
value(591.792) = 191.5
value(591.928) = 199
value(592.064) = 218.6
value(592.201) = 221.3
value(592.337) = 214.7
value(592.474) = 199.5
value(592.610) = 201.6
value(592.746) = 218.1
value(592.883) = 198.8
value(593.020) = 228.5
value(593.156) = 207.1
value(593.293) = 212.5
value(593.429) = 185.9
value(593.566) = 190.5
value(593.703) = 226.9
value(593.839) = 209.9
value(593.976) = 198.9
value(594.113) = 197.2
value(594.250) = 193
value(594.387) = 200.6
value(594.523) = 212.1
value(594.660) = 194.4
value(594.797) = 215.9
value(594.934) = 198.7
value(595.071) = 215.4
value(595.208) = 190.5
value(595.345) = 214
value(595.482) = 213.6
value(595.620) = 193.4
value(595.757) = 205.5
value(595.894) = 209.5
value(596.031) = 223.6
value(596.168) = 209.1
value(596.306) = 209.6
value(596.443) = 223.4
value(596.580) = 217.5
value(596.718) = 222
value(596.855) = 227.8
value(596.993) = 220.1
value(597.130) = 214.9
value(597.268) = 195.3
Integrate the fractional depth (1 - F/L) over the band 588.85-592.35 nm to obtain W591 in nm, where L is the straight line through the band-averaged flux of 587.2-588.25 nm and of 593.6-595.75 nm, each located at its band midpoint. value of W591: 0.31 nm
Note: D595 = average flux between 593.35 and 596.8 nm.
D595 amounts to 207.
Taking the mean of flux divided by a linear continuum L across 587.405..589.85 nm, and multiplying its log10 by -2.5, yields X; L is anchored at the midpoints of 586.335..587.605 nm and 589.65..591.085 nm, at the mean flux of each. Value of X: 0.14 mag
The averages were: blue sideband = 212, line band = 177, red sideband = 189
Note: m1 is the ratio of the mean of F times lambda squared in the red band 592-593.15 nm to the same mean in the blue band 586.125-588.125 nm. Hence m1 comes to 1.02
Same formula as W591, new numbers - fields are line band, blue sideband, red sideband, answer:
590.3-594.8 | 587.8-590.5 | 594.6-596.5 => -0.26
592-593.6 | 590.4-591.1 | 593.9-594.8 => -0.07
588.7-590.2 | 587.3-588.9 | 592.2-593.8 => 0.25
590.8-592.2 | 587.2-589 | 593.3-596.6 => -0.02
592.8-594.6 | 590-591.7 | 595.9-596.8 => 0.01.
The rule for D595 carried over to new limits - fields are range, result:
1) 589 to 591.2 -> 180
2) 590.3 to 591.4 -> 198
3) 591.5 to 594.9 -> 205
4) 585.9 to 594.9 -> 196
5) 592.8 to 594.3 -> 205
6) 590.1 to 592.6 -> 200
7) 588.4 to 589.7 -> 160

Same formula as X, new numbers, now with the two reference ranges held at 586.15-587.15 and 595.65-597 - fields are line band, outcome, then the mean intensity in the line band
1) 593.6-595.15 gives 0.055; 205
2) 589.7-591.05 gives 0.144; 189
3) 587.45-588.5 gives 0.106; 196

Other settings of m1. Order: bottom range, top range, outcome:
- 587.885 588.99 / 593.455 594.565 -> 1.17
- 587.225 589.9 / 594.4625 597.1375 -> 1.21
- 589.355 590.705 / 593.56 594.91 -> 1.15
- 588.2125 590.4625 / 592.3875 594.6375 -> 1.23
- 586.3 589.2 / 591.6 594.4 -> 1.08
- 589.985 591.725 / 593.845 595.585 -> 1.06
